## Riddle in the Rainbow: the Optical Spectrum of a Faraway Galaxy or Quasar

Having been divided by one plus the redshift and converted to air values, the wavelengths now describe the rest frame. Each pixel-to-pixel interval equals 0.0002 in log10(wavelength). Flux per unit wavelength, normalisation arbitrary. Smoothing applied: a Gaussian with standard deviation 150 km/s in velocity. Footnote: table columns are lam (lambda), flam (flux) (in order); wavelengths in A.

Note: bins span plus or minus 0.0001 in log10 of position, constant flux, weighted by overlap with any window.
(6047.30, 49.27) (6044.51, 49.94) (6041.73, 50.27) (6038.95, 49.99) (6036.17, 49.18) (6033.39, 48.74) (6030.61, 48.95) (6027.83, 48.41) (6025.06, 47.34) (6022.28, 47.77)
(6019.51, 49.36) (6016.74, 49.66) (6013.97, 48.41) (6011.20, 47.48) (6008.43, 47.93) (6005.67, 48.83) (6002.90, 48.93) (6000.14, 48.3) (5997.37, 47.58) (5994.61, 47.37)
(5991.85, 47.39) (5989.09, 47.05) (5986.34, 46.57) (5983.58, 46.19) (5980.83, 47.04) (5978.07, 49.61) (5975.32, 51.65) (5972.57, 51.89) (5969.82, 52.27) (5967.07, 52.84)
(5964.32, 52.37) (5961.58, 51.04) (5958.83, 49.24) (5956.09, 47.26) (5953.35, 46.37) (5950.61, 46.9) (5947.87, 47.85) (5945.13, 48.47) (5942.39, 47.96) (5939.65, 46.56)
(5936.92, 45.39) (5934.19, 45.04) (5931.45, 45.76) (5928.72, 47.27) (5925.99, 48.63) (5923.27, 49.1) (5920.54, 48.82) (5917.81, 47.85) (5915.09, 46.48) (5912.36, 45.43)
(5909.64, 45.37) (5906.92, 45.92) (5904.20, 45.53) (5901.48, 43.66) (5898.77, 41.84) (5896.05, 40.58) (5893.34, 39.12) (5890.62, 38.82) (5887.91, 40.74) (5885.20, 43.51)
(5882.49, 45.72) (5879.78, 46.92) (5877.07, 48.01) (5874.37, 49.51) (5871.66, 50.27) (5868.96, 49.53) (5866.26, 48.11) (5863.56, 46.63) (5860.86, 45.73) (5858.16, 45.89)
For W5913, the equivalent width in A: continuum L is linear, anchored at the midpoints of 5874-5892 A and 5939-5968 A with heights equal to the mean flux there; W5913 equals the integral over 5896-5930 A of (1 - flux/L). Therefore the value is 0.2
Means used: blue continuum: 44.5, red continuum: 48.8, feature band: 46.1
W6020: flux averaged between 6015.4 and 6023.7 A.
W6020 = 48.9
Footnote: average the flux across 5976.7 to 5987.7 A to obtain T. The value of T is 47.3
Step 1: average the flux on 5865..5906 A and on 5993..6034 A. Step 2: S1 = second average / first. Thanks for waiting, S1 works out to 1.1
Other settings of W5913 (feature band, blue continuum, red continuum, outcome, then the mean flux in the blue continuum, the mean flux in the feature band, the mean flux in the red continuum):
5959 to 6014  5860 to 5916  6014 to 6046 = -1.4 A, 45.1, 49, 49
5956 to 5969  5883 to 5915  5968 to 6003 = -1.0 A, 43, 50.9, 48.6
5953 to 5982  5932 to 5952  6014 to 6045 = -1.7 A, 46.8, 50.3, 49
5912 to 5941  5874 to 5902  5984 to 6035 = -1.4 A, 43.3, 47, 48.1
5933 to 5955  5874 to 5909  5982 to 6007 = -0.6 A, 43.7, 46.8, 47.6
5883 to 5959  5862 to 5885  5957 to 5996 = 4.8 A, 47.8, 45.5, 49.4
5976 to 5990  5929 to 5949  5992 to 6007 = 0.1 A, 46.7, 47.5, 48.1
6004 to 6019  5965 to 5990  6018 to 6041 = 0.2 A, 49.6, 48.5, 48.8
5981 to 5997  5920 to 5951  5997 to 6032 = 0.4 A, 47.3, 47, 48.4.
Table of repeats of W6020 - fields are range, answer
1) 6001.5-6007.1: 48.9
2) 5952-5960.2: 47.7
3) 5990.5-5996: 47.4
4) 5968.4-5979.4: 51.4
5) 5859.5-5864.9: 46.2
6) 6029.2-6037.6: 48.9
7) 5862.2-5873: 48.7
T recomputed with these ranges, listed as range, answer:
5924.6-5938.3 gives 46.5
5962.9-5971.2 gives 52.5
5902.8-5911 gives 45.6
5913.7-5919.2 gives 47.1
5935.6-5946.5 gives 47.1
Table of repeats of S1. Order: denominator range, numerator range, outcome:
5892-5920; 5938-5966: 1.09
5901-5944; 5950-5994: 1.05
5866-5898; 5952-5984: 1.11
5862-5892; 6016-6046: 1.06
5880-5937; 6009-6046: 1.09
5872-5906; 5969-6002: 1.11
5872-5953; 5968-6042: 1.07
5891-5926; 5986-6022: 1.07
